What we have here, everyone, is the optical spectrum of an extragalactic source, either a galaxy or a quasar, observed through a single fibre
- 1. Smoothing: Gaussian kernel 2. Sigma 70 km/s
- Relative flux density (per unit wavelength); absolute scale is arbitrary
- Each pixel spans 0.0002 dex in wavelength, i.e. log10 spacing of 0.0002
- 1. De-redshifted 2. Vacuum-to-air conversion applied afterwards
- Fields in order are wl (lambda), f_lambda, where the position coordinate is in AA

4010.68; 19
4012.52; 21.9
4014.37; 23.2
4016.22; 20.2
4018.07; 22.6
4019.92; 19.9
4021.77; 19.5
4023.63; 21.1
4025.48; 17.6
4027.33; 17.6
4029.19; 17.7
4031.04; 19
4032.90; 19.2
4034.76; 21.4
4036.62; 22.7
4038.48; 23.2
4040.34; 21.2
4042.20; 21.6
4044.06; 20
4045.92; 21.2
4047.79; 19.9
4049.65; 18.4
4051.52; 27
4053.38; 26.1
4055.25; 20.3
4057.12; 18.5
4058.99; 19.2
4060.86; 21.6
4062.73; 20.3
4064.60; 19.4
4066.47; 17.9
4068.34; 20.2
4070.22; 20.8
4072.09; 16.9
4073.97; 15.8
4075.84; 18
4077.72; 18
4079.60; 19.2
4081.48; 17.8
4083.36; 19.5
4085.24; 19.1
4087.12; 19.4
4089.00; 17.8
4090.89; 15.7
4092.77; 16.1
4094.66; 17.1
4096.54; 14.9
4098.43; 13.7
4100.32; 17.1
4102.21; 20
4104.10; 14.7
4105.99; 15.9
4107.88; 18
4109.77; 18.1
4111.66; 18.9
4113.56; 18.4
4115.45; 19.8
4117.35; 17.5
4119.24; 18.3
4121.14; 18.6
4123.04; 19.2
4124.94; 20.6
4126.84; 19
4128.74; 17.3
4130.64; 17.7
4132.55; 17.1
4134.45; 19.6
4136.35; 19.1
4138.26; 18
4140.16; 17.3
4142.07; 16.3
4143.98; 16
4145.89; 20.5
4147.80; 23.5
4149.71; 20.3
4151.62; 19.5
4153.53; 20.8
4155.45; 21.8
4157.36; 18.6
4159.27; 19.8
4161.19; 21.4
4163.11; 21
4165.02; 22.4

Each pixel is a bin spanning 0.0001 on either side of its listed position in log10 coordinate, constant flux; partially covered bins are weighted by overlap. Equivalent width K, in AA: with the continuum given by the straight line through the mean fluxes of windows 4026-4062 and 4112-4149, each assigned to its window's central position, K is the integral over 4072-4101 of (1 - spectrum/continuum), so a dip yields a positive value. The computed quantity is 3.6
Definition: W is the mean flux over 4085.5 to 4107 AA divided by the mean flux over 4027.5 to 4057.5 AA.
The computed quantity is 0.79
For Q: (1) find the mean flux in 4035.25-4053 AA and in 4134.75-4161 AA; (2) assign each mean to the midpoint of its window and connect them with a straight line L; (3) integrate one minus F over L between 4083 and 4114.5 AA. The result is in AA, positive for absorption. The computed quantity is 5.0 AA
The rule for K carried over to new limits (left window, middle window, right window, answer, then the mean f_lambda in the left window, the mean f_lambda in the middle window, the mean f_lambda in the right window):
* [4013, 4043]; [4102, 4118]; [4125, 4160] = 1.3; 20.5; 17.8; 19.1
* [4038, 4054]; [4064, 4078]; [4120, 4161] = 1.9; 22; 18.4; 19.1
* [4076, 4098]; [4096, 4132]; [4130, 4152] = 0.7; 17.6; 17.8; 18.7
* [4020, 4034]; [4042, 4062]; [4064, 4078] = -2.8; 18.9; 21.2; 18.4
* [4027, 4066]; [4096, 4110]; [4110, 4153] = 2.1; 20.8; 16.5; 18.8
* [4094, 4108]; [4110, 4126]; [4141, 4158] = -1.3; 16.3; 18.9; 19.7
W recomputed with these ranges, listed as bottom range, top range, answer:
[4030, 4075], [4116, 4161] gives 0.93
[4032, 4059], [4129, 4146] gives 0.83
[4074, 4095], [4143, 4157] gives 1.13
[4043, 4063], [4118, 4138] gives 0.88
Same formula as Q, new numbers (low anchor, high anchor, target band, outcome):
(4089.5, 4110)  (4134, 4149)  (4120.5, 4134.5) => -0.45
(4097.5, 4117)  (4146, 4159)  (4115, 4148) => 1.14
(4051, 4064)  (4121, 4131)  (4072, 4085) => 1.72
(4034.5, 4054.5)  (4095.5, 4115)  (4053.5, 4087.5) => 1.30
